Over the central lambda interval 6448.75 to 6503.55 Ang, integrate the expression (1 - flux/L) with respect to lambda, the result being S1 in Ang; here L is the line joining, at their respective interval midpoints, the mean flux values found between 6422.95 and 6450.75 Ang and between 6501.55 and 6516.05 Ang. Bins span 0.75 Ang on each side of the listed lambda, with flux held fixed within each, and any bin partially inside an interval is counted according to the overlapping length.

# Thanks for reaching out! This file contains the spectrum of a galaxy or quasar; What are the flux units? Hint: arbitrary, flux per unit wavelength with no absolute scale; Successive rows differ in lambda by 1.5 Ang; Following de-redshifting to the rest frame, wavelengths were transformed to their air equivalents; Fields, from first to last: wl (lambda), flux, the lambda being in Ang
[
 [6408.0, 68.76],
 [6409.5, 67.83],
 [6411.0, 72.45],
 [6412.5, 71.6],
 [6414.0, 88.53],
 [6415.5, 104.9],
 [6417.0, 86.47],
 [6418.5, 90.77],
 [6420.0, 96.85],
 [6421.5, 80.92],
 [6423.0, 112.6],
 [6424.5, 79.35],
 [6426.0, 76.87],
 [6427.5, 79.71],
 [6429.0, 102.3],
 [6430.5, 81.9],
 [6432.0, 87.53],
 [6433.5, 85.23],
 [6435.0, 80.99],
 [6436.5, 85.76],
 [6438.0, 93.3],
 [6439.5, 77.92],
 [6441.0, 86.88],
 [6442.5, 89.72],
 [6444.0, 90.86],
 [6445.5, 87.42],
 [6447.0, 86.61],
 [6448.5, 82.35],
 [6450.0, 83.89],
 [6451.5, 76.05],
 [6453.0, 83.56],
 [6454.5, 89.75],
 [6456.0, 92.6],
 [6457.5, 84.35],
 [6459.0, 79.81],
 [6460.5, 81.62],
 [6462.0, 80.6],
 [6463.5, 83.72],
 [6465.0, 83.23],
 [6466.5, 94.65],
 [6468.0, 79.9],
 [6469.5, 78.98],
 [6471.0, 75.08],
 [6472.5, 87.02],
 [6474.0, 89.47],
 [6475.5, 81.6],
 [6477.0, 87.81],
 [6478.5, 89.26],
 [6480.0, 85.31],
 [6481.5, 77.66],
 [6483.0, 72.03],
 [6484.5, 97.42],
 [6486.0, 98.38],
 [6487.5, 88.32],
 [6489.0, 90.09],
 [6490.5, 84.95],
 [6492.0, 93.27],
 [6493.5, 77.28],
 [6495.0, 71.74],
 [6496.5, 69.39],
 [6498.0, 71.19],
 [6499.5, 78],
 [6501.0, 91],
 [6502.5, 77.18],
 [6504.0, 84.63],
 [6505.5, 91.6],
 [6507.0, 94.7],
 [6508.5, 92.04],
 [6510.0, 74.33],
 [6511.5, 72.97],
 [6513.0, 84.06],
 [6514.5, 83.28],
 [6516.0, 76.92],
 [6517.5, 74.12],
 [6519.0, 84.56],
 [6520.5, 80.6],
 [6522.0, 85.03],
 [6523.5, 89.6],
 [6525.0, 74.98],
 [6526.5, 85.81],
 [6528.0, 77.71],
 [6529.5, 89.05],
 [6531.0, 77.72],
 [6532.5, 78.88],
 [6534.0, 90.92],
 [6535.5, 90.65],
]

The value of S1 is 0.84 Ang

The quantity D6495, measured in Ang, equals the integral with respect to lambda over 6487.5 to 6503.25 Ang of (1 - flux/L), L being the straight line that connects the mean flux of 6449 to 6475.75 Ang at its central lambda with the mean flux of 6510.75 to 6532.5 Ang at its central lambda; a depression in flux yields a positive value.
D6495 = 0.28 Ang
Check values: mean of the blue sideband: 83.7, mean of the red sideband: 81.1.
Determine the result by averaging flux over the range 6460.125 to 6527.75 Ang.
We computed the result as 83.2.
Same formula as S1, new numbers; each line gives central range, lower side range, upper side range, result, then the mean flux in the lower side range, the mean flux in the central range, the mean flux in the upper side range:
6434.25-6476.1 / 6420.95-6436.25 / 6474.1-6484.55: 0.34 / 86.8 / 84.6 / 83.9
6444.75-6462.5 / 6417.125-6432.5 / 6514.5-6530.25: 0.55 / 88.8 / 84.1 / 81.9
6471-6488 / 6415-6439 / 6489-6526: -0.41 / 88.8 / 86.2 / 81.8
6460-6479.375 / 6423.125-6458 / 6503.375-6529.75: 0.16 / 85.9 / 84.1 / 83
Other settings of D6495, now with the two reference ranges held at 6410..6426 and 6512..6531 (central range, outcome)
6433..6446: 0.0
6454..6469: 0.1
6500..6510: -0.5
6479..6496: -0.2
